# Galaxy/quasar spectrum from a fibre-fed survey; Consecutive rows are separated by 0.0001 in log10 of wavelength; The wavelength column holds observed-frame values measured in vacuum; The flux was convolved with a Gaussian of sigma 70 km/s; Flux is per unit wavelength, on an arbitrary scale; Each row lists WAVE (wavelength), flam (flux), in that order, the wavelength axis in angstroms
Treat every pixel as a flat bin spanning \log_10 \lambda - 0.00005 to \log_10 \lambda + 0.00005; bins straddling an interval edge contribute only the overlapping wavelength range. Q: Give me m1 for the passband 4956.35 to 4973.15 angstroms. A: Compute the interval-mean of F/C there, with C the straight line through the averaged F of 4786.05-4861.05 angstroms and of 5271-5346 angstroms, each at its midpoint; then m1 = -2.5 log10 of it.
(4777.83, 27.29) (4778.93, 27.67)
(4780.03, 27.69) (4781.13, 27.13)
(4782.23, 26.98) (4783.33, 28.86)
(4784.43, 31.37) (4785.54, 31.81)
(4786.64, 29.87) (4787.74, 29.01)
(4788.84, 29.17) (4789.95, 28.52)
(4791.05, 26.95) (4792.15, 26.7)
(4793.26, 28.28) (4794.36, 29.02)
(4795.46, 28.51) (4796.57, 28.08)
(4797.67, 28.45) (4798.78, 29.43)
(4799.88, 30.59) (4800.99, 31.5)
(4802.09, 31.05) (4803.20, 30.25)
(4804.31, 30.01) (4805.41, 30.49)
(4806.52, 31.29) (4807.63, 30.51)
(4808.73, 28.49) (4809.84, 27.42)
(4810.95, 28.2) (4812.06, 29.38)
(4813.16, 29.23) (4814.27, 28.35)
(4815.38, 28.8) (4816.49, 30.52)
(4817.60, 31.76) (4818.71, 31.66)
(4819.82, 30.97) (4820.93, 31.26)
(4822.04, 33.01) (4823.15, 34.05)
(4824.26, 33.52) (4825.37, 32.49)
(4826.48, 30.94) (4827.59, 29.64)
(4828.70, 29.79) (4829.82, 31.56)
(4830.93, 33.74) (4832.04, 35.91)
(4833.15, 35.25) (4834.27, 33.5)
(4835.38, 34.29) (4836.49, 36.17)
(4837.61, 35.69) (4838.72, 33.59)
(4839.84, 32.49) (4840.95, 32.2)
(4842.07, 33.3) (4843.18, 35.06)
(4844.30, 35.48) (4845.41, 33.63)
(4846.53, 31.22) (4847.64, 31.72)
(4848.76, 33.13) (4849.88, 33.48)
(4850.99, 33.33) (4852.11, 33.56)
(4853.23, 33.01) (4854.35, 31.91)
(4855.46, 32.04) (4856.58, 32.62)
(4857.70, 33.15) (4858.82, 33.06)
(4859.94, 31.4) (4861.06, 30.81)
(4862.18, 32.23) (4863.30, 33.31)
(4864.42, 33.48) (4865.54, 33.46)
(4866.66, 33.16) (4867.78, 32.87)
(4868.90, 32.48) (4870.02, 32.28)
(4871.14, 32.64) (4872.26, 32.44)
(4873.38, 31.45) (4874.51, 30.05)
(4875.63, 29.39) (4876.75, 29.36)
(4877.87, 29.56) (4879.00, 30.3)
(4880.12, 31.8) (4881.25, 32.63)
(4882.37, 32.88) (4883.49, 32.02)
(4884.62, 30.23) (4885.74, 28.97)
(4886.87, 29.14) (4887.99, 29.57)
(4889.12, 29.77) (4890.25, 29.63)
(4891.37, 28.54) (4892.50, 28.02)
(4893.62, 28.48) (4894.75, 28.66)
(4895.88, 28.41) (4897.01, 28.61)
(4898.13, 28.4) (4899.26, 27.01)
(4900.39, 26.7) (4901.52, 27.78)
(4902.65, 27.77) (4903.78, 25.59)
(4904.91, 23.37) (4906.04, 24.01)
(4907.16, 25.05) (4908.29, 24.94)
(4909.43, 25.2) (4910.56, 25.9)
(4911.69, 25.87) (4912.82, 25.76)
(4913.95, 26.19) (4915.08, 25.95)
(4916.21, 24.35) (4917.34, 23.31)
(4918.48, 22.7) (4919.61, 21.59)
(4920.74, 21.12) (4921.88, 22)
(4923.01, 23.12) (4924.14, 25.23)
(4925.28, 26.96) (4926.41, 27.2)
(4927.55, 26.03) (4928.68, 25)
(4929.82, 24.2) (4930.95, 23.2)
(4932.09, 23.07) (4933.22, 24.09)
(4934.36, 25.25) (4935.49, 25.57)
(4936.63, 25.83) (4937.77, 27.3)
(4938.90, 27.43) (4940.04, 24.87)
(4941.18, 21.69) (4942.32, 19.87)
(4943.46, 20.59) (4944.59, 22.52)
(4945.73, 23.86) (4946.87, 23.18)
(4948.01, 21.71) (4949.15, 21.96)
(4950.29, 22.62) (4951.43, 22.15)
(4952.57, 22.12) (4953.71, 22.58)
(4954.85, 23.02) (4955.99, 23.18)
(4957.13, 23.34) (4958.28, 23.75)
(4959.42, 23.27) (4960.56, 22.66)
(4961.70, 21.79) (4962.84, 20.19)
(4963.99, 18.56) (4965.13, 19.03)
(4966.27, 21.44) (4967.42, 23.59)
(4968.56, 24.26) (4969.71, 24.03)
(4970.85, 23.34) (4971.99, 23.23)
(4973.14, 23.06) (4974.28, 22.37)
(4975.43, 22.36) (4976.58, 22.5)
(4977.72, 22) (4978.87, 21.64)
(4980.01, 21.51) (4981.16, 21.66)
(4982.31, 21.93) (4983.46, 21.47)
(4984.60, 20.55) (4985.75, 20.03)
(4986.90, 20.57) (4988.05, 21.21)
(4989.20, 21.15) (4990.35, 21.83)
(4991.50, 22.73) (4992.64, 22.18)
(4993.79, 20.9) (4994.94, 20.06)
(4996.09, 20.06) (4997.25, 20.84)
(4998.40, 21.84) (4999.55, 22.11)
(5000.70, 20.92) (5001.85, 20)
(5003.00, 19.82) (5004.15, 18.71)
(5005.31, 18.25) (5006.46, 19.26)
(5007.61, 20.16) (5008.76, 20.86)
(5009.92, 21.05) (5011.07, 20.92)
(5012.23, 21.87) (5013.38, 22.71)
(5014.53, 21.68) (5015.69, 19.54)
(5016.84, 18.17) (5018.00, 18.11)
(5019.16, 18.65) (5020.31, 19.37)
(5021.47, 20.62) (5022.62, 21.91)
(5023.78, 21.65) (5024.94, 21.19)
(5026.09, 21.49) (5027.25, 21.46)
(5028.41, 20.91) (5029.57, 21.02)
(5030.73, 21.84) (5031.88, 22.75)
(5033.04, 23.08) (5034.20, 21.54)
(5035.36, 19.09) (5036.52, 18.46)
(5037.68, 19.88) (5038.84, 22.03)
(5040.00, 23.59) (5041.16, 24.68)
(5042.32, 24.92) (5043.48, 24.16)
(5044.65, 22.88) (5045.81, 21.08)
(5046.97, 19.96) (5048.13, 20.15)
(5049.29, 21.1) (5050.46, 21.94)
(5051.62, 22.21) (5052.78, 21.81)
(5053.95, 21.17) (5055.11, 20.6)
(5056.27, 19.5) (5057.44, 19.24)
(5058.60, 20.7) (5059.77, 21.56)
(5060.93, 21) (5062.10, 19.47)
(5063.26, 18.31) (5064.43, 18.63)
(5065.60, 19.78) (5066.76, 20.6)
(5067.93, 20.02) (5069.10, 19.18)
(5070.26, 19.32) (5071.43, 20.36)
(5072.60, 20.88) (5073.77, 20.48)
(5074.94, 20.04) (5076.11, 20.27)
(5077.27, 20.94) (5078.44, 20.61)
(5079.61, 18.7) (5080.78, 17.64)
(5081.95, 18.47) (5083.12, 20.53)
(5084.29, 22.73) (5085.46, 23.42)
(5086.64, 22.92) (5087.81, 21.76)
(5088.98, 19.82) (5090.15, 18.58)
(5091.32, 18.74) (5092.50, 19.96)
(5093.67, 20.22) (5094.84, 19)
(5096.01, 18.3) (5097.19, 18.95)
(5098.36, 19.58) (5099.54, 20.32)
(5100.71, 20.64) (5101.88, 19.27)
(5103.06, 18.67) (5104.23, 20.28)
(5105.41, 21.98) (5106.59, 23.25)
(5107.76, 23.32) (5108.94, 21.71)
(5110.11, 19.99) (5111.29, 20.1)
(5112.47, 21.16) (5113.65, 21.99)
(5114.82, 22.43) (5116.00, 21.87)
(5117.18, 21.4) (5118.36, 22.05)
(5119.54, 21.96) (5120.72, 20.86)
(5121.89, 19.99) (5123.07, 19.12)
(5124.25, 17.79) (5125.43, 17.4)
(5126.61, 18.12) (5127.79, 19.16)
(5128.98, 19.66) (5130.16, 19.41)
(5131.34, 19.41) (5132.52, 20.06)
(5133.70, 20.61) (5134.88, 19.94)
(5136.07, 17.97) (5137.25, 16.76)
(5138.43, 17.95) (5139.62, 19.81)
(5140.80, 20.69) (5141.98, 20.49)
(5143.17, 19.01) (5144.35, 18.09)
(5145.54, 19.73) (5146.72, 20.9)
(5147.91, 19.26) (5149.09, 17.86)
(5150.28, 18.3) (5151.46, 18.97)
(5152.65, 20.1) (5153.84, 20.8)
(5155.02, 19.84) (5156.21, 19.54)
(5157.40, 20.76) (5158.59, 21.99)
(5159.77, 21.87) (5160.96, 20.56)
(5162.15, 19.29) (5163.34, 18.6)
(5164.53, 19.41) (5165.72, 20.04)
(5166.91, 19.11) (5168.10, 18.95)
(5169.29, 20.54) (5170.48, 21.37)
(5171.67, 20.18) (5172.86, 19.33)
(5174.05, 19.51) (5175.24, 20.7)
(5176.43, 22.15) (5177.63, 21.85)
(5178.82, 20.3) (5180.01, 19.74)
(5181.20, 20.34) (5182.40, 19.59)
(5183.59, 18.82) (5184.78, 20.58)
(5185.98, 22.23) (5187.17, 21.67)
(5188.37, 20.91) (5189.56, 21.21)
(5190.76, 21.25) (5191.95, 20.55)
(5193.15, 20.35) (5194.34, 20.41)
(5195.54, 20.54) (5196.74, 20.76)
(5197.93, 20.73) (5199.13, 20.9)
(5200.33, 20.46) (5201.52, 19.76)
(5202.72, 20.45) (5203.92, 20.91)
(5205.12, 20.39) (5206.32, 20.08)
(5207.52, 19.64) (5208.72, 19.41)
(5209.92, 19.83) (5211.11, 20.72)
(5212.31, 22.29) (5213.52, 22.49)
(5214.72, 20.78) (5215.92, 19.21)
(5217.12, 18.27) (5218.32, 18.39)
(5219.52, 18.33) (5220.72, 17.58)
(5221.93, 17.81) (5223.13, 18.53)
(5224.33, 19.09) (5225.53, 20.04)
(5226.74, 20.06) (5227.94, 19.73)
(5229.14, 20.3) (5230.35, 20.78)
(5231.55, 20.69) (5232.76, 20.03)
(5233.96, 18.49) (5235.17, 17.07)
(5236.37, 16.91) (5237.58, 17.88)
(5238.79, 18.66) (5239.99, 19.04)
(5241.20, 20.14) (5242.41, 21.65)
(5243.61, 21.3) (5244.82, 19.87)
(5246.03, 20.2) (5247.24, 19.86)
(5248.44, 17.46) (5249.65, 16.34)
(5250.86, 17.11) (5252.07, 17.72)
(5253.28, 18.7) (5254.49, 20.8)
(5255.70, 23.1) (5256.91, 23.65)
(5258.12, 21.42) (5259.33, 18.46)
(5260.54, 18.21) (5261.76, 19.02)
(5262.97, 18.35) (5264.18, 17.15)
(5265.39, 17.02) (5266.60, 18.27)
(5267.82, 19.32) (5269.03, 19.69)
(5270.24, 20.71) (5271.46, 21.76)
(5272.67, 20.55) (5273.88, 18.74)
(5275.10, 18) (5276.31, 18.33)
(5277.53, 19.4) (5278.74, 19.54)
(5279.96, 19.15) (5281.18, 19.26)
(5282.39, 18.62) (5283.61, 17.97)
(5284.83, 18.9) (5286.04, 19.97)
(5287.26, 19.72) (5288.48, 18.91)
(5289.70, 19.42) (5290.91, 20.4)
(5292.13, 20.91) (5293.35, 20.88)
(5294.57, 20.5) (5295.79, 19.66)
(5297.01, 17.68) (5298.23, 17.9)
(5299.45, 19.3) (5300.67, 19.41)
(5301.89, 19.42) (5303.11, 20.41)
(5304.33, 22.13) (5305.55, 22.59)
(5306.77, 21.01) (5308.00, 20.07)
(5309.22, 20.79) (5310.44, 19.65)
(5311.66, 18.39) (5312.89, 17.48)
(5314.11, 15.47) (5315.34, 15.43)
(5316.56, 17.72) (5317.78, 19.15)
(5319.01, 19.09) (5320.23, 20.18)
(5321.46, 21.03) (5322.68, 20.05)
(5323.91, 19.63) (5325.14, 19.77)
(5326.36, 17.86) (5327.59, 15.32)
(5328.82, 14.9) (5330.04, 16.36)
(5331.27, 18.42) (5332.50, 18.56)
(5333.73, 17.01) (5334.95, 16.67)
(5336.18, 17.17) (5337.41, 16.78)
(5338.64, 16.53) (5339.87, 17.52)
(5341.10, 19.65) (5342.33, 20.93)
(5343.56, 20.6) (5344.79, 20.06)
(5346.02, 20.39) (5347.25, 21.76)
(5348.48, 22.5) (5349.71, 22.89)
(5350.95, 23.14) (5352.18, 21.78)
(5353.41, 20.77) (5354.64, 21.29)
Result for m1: 0.236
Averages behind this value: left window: 31.4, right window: 19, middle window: 22.4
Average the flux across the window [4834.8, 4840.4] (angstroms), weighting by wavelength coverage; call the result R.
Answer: 34.5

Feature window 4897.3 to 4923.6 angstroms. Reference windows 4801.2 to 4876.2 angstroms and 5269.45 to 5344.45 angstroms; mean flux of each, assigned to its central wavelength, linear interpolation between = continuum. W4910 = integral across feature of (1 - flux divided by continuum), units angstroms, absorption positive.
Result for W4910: 4.5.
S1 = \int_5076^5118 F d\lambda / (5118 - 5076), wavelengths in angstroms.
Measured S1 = 20.6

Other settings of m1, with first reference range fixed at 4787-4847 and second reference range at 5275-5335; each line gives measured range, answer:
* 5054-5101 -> 0.22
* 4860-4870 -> -0.09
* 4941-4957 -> 0.24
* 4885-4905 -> 0.04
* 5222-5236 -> 0.08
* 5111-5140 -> 0.18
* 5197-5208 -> 0.06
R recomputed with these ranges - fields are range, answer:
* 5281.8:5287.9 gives 19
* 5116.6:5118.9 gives 21.7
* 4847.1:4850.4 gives 32.7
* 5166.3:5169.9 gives 19.5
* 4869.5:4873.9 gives 32.2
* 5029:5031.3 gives 21.4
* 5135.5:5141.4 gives 18.7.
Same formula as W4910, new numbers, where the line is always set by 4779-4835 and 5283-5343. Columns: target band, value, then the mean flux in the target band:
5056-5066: 1.9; 19.8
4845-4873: -3.5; 32.6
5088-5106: 3.1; 19.7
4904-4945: 4.8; 24.4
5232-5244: 0.8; 19.1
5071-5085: 2.3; 20.2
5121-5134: 2.2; 19.2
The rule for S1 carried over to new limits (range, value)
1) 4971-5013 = 21.2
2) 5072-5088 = 20.6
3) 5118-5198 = 20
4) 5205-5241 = 19.4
